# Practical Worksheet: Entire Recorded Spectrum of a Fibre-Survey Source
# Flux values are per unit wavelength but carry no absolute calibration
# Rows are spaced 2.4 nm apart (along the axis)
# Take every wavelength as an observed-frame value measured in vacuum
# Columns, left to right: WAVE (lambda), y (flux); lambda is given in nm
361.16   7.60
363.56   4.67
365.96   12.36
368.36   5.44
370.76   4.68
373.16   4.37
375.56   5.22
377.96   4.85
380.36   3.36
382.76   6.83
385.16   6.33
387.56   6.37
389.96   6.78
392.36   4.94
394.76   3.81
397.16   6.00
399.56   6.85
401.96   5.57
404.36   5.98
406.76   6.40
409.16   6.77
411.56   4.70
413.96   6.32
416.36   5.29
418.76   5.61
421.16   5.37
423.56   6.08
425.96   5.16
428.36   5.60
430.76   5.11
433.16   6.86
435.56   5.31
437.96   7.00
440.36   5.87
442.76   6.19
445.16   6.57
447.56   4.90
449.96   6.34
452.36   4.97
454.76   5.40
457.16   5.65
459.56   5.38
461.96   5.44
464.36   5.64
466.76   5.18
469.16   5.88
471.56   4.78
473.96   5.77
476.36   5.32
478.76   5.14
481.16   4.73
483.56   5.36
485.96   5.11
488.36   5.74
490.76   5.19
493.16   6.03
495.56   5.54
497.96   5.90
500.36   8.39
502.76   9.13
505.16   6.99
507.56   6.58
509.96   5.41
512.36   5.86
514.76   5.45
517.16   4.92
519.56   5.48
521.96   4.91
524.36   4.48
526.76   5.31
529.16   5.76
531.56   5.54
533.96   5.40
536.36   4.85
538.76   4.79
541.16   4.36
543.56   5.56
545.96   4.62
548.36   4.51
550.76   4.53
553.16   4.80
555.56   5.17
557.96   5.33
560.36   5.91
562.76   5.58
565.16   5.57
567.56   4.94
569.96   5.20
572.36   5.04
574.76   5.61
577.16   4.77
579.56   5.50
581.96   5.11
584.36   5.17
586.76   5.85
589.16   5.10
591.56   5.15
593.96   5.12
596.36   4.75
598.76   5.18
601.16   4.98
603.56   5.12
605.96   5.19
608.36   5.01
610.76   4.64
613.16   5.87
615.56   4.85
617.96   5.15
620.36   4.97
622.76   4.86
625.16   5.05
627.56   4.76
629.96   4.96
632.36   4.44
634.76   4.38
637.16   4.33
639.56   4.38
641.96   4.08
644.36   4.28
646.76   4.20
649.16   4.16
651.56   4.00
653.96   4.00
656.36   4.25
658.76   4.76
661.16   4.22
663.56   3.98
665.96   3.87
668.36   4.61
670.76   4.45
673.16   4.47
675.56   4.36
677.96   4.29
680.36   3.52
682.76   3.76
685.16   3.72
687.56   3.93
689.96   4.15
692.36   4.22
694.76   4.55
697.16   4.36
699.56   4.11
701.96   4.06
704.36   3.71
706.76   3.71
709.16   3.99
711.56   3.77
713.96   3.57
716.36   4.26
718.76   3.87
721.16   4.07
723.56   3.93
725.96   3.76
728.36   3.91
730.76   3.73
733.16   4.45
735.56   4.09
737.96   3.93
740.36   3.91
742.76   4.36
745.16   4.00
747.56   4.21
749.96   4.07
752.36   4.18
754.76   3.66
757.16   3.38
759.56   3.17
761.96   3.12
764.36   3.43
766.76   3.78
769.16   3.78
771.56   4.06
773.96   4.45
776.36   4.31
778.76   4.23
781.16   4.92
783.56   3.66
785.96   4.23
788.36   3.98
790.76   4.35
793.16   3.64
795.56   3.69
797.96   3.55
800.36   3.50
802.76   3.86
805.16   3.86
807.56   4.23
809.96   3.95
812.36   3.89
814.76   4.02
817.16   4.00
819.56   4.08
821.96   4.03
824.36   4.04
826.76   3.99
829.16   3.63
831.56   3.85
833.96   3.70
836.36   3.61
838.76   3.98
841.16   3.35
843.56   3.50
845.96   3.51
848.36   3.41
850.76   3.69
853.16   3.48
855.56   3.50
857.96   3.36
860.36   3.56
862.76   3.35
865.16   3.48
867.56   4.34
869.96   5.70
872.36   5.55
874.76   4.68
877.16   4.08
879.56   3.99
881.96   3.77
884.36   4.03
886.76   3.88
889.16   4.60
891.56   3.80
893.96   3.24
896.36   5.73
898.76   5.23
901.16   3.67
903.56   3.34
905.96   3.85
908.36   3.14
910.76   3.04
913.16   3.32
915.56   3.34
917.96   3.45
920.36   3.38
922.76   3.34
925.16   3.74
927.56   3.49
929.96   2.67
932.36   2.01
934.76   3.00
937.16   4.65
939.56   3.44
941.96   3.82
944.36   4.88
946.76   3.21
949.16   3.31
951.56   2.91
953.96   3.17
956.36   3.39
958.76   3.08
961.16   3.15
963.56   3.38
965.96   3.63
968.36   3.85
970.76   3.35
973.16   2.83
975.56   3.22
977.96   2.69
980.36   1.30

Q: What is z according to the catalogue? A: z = 0.793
